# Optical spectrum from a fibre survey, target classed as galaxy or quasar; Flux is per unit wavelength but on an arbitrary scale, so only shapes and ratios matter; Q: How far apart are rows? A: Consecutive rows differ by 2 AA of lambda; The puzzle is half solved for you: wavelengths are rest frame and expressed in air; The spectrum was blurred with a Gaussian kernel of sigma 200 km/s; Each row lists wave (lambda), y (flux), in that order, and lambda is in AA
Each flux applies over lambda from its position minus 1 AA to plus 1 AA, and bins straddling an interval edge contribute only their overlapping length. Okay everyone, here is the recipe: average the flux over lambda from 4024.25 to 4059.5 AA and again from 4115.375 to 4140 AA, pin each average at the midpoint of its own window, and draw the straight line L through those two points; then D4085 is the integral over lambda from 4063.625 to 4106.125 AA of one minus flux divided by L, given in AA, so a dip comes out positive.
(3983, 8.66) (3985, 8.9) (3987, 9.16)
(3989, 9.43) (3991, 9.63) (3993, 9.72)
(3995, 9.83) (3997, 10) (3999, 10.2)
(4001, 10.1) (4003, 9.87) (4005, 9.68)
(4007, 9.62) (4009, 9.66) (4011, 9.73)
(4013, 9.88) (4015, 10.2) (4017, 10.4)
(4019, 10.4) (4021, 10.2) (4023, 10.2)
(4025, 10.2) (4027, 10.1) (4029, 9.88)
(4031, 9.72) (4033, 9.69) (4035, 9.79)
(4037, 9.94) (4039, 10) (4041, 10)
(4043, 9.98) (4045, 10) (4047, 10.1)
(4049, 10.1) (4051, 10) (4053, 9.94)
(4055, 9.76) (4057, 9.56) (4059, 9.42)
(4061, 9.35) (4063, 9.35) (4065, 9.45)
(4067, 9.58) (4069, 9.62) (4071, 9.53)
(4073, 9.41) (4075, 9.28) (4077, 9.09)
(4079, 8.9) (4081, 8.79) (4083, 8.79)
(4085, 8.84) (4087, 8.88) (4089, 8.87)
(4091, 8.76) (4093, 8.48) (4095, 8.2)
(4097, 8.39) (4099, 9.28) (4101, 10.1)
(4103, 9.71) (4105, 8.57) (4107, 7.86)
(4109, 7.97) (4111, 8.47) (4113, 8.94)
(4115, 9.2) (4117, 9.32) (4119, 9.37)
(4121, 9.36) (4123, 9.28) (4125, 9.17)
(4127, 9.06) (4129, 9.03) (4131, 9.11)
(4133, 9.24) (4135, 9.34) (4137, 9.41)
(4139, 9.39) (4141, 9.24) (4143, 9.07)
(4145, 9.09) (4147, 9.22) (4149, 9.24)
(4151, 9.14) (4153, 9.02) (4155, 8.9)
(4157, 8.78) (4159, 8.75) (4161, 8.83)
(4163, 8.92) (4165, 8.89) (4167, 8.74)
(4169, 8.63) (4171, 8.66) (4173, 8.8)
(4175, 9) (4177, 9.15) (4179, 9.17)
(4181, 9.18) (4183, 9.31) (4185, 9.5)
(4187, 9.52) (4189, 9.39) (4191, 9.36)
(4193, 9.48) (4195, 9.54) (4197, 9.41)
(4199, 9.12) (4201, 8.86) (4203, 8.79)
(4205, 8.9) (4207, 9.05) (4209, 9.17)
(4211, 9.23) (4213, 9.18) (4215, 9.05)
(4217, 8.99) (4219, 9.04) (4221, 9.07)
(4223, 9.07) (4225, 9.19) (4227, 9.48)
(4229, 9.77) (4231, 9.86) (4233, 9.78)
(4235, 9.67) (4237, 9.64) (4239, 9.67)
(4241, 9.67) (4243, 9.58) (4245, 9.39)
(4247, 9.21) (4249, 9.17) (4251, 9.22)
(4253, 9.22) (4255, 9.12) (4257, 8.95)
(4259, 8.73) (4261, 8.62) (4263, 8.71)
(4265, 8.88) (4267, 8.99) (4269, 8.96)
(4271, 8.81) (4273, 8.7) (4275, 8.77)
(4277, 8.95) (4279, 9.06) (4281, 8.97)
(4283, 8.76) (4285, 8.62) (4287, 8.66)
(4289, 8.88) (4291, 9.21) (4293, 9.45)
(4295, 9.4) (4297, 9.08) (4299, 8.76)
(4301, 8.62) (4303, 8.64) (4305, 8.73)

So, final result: 2.25 AA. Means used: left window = 9.9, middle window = 9.07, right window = 9.26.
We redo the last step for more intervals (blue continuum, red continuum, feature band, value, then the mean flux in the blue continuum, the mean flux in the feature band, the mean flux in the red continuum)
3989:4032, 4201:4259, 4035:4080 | 0.7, 9.95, 9.66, 9.27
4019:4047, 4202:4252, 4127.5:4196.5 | 3.0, 10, 9.12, 9.31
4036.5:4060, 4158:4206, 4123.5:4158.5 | 0.7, 9.9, 9.14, 9.08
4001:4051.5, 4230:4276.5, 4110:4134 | 1.3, 9.98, 9.13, 9.19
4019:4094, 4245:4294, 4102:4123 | 1.1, 9.57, 8.9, 8.95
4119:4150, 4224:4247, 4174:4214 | 0.9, 9.22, 9.22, 9.59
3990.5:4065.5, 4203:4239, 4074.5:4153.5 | 5.0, 9.89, 9.01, 9.3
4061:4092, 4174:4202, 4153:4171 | 0.9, 9.15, 8.81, 9.29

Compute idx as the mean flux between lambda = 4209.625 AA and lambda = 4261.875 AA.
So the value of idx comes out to 9.29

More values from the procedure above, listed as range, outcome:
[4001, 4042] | 9.96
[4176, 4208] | 9.23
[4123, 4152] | 9.2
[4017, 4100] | 9.52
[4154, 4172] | 8.79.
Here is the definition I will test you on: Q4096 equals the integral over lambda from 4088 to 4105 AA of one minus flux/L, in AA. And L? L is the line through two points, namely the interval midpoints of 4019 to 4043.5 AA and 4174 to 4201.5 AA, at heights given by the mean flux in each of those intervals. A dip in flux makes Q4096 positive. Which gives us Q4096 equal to 1.3 AA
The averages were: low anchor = 9.99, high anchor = 9.29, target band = 8.95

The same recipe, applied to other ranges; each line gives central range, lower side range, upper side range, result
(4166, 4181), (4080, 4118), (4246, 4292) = -0.07 AA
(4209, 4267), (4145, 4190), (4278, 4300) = -1.56 AA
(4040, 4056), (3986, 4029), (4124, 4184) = -0.51 AA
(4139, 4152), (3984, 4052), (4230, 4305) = 0.41 AA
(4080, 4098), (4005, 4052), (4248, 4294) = 1.95 AA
